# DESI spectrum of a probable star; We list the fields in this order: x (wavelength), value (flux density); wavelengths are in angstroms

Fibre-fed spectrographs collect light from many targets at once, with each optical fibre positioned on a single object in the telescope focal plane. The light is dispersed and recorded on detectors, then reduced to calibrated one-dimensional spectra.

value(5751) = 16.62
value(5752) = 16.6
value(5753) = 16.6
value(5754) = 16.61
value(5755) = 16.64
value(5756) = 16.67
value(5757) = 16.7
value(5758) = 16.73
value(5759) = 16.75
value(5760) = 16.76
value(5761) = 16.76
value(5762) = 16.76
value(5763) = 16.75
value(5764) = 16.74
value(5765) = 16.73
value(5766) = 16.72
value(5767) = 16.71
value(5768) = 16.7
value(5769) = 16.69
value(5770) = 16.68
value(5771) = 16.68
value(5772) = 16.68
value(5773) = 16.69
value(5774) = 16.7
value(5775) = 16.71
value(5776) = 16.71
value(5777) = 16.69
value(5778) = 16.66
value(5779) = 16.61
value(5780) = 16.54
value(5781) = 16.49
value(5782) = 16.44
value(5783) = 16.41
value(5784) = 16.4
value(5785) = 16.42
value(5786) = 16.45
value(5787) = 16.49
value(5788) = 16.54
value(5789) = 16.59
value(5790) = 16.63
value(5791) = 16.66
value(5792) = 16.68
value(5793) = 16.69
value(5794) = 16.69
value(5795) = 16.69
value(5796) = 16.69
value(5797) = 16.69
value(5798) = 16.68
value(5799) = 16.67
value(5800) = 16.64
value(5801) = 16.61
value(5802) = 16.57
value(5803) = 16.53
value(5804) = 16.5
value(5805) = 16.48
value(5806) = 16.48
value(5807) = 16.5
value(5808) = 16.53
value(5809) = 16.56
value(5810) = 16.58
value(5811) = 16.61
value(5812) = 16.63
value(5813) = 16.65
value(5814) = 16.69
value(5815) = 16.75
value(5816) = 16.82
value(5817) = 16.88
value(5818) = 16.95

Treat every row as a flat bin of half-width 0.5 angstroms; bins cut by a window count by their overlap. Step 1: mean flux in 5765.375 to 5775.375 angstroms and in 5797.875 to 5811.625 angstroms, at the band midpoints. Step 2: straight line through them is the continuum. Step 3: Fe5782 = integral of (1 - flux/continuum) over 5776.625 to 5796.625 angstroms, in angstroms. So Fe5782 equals 0.1 angstroms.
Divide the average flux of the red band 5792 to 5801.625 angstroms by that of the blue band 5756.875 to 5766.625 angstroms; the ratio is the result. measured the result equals 1.0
